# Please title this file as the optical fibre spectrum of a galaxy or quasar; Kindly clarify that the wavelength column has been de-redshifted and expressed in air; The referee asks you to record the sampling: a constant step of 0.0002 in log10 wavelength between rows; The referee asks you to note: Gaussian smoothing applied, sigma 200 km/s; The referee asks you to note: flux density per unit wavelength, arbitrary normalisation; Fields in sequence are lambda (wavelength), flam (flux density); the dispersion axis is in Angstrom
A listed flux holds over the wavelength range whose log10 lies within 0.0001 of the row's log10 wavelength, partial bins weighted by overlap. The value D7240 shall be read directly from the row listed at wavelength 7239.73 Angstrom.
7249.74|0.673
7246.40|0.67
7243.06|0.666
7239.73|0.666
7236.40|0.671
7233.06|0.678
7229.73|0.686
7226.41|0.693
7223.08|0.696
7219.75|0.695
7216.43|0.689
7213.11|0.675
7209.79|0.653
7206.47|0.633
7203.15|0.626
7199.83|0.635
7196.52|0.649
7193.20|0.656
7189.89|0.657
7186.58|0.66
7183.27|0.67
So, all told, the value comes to 0.666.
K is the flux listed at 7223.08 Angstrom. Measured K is 0.696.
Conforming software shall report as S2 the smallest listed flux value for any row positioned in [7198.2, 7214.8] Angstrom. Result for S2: 0.626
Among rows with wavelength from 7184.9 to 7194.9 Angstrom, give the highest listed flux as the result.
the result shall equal 0.66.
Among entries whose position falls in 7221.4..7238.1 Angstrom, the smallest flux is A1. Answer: 0.671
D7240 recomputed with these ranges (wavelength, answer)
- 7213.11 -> 0.675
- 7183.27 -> 0.67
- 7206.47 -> 0.633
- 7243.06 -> 0.666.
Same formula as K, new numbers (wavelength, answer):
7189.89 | 0.657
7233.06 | 0.678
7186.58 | 0.66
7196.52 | 0.649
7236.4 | 0.671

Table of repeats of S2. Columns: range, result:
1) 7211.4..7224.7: 0.675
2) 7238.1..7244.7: 0.666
